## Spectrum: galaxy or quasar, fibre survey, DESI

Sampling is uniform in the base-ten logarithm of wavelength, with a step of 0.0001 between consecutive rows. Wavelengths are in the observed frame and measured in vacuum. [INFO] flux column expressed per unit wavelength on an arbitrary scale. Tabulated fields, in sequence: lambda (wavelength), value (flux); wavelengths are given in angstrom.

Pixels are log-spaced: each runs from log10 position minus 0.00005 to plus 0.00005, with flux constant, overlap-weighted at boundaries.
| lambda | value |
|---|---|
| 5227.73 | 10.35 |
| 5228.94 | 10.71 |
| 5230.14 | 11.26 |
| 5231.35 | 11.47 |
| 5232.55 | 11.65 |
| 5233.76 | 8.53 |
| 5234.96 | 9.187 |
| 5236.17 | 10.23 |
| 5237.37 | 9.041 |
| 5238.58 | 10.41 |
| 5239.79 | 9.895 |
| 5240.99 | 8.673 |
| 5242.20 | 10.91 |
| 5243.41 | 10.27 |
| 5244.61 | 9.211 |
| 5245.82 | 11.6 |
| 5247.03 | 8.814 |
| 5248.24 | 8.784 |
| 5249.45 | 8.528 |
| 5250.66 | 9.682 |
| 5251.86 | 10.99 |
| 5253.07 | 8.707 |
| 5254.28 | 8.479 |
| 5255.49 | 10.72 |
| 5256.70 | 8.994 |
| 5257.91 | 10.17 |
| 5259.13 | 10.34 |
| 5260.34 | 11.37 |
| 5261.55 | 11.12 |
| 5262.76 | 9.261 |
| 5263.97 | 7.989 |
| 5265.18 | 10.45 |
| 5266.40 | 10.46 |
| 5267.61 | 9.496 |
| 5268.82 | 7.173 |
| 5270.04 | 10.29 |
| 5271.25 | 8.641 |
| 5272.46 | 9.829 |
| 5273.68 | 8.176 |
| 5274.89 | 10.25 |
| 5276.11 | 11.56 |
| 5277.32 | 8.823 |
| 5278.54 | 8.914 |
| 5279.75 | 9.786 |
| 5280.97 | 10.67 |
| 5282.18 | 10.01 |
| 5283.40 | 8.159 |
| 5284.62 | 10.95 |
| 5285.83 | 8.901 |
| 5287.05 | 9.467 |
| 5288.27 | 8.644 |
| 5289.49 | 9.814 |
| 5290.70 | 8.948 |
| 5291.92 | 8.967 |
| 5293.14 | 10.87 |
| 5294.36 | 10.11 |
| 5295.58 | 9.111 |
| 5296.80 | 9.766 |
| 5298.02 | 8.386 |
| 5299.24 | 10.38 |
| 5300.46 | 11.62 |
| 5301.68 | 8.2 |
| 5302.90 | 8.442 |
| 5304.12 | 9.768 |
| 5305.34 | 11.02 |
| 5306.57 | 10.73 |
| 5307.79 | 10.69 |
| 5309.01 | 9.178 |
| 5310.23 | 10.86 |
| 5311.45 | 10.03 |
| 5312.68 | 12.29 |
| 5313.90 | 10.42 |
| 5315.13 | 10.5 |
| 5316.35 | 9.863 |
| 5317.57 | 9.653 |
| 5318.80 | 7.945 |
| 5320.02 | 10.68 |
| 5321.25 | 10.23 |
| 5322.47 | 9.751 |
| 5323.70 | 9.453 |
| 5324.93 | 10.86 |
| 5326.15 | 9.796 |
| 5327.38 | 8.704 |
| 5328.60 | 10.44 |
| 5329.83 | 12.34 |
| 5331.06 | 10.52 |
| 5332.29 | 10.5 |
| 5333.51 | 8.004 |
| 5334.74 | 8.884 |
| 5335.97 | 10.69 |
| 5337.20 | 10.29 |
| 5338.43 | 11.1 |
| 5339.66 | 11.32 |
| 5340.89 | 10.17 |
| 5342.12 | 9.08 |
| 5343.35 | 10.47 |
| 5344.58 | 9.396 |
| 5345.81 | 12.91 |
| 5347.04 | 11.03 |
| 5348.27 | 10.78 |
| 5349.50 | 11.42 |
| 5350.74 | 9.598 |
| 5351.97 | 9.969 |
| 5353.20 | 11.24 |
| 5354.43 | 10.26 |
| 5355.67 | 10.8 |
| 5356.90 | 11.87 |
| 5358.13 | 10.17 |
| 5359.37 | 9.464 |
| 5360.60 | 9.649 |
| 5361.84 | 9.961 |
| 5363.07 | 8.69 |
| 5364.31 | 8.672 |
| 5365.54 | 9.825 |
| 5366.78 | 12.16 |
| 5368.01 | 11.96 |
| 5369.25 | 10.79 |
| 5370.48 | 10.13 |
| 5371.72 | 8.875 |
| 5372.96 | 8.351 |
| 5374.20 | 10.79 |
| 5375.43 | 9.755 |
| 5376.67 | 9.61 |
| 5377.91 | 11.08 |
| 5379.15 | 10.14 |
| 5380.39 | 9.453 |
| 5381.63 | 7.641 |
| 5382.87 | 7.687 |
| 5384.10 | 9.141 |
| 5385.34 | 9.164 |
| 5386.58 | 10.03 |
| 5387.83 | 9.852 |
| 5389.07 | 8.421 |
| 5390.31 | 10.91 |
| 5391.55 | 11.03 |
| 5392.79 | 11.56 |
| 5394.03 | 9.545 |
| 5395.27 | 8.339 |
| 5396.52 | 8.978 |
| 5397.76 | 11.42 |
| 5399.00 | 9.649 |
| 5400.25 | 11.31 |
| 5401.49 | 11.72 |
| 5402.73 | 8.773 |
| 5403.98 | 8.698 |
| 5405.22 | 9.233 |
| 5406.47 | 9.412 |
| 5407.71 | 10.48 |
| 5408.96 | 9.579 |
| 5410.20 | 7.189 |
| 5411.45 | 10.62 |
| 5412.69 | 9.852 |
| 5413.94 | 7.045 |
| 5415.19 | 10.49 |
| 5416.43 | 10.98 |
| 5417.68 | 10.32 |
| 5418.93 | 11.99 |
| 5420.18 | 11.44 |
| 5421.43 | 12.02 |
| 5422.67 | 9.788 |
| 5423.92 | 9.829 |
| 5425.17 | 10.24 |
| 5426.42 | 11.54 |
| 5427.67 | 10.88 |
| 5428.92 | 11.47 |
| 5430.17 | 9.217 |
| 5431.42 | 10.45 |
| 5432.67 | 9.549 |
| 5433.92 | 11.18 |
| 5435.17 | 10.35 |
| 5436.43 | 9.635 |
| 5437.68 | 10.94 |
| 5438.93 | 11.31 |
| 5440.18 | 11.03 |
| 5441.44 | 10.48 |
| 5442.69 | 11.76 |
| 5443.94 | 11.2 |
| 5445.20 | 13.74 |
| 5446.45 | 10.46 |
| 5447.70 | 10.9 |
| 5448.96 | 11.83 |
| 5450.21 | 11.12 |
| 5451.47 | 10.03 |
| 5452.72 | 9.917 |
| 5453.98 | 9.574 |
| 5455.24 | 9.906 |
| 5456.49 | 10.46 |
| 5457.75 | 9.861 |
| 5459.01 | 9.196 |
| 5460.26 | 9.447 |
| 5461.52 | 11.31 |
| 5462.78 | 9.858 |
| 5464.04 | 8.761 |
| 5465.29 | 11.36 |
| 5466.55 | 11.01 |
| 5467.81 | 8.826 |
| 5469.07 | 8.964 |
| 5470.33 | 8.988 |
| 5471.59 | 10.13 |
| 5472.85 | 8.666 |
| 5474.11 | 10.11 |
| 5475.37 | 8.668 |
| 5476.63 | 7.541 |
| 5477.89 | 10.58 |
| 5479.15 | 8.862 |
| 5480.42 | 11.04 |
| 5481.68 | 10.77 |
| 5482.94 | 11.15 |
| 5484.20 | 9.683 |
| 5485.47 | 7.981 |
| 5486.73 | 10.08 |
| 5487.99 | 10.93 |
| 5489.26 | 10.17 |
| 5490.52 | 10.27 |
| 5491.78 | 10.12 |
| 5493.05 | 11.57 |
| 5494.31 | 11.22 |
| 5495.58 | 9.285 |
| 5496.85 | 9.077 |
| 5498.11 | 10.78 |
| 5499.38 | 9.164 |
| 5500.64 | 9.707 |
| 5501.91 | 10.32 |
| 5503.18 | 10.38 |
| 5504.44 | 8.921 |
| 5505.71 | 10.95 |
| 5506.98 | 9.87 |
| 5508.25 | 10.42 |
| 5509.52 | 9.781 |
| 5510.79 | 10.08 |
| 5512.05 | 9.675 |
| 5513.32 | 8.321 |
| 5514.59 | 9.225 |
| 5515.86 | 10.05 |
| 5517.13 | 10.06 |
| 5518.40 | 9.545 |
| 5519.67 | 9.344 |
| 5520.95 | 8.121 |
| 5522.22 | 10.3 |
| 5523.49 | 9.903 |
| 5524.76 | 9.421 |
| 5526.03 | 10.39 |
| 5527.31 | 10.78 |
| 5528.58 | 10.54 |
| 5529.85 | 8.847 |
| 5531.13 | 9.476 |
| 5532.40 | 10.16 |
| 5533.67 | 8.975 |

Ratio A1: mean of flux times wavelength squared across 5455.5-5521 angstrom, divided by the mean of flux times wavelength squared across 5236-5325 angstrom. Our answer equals 1.1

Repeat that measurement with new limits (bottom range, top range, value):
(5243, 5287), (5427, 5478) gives 1.14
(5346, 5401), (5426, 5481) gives 1.05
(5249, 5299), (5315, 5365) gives 1.09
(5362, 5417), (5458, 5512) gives 1.05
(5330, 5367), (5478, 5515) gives 1.03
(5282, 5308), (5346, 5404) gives 1.07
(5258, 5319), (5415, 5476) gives 1.13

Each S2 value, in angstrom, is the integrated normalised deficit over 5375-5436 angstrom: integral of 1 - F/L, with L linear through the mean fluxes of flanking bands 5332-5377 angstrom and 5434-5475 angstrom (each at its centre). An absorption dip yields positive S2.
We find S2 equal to 1.8 angstrom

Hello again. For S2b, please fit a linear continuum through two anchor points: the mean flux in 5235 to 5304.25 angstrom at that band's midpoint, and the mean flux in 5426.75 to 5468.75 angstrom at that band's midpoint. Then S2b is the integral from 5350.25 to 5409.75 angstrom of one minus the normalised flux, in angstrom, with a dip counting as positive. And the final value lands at 1.6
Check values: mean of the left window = 9.63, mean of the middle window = 9.91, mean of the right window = 10.5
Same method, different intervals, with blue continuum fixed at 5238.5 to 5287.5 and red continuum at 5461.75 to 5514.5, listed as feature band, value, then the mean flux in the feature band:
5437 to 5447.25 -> -1.59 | 11.4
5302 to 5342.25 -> -1.67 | 10.1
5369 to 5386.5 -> 0.55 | 9.46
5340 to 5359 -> -1.68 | 10.6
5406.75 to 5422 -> -0.54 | 10.1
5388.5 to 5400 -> -0.29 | 10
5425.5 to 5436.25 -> -0.79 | 10.5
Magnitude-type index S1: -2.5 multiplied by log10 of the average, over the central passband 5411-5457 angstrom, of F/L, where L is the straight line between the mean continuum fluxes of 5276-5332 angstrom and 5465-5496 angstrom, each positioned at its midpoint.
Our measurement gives -0.08 mag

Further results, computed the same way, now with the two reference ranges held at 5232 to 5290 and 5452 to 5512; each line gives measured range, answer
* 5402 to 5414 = 0.070 mag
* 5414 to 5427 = -0.091 mag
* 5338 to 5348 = -0.099 mag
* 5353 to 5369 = -0.062 mag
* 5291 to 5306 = 0.000 mag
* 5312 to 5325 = -0.042 mag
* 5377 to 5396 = 0.023 mag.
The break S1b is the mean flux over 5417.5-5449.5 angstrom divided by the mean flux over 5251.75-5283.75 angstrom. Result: 1.13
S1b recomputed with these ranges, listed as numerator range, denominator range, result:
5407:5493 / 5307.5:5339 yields 1.01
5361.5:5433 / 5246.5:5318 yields 1.02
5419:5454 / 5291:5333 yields 1.08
